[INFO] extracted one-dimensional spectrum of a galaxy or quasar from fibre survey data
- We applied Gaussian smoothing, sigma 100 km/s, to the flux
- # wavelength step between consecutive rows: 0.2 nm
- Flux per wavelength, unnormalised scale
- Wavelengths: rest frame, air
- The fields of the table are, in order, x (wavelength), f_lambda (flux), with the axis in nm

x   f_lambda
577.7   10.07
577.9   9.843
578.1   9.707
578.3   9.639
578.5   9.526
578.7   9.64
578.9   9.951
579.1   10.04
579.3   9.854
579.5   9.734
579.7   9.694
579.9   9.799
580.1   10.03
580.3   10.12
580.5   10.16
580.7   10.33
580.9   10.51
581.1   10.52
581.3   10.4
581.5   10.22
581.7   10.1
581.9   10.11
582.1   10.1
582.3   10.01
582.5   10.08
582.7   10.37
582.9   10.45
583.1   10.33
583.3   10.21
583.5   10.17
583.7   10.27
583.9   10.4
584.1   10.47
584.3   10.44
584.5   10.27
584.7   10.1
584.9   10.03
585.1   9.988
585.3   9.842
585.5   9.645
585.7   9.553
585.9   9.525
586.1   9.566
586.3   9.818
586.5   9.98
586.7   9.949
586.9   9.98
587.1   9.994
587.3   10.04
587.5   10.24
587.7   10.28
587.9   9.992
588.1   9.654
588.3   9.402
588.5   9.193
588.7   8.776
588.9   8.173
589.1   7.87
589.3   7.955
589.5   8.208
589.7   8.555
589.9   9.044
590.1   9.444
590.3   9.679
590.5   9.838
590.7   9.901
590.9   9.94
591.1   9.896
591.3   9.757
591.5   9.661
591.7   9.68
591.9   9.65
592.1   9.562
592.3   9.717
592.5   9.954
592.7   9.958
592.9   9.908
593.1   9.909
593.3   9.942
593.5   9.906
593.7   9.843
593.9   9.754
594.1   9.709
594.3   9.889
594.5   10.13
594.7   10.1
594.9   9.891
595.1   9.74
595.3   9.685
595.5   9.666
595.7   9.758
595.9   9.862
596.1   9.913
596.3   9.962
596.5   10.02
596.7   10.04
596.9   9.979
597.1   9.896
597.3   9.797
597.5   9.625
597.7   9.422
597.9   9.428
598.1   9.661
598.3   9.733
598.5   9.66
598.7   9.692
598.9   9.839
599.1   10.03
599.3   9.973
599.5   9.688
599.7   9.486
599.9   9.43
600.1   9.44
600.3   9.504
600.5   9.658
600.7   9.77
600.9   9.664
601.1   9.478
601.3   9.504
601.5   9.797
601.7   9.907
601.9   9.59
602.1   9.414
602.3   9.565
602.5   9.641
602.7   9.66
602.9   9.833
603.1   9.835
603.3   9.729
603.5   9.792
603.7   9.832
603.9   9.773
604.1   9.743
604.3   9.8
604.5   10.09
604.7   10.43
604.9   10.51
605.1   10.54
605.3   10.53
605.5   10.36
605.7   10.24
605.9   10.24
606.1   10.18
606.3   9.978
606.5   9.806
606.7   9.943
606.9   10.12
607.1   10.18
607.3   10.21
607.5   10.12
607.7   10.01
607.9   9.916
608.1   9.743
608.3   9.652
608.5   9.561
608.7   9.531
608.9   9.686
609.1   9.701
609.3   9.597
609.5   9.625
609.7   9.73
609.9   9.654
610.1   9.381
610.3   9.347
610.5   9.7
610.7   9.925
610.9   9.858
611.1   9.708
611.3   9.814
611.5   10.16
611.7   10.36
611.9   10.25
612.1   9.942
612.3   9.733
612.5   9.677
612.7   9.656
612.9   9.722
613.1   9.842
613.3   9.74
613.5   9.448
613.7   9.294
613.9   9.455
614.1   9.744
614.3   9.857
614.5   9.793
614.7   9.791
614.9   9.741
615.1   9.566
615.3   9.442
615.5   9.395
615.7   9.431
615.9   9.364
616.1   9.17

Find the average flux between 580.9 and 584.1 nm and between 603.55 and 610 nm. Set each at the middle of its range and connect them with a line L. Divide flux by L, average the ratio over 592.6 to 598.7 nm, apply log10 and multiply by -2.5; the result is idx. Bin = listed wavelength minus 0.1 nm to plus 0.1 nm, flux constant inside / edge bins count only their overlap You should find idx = 0.031 mag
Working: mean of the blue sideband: 10.3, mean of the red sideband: 9.97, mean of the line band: 9.82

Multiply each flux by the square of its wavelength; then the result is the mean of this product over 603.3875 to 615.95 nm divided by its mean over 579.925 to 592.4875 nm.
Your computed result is 1.09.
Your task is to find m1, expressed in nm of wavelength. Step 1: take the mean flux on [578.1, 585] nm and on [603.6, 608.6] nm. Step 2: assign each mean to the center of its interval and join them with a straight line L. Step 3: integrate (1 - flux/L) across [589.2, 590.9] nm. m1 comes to 0.163 nm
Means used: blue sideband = 10.1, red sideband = 10.1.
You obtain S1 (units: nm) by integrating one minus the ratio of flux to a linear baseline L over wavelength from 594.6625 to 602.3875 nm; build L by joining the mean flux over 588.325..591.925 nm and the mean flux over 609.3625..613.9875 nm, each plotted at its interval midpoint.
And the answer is -0.27 nm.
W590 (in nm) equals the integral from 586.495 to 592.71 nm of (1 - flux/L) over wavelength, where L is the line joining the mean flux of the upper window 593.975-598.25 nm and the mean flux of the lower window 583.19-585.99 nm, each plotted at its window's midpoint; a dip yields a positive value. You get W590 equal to 0.30 nm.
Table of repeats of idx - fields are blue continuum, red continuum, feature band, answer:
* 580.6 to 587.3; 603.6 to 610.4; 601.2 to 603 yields 0.03 mag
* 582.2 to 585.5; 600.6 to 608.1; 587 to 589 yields 0.06 mag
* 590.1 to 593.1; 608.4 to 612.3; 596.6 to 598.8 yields 0.01 mag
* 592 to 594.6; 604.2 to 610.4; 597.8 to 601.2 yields 0.03 mag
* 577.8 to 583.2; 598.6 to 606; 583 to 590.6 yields 0.04 mag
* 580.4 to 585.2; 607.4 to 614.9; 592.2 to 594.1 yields 0.02 mag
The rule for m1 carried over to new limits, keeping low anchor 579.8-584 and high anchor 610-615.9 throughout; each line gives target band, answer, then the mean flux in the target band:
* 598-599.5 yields 0.02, 9.79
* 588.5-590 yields 0.25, 8.42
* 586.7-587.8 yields 0.00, 10.1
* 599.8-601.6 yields 0.06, 9.58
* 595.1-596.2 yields 0.02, 9.77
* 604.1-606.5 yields -0.09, 10.2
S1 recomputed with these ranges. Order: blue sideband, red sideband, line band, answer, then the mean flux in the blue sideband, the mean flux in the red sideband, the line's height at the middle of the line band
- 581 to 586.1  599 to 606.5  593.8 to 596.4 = 0.03 nm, 10.1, 9.85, 9.97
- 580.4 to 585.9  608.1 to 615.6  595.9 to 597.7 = 0.01 nm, 10.2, 9.71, 9.95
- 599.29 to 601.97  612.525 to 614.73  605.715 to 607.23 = -0.07 nm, 9.62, 9.66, 9.64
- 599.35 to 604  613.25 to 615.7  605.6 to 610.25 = -0.11 nm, 9.66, 9.6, 9.63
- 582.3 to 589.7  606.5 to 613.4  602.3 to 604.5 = 0.01 nm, 9.74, 9.82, 9.8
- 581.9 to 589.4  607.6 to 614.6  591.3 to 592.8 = 0.01 nm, 9.82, 9.74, 9.8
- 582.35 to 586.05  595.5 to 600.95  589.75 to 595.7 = 0.07 nm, 10.1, 9.74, 9.88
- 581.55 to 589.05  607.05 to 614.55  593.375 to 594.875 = -0.01 nm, 9.92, 9.77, 9.87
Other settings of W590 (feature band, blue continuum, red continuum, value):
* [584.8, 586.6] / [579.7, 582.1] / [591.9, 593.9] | 0.05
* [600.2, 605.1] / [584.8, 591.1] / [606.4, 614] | -0.05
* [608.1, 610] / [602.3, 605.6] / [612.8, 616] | 0.03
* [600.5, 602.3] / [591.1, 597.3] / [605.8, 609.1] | 0.05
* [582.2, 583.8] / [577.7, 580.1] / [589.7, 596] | -0.07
